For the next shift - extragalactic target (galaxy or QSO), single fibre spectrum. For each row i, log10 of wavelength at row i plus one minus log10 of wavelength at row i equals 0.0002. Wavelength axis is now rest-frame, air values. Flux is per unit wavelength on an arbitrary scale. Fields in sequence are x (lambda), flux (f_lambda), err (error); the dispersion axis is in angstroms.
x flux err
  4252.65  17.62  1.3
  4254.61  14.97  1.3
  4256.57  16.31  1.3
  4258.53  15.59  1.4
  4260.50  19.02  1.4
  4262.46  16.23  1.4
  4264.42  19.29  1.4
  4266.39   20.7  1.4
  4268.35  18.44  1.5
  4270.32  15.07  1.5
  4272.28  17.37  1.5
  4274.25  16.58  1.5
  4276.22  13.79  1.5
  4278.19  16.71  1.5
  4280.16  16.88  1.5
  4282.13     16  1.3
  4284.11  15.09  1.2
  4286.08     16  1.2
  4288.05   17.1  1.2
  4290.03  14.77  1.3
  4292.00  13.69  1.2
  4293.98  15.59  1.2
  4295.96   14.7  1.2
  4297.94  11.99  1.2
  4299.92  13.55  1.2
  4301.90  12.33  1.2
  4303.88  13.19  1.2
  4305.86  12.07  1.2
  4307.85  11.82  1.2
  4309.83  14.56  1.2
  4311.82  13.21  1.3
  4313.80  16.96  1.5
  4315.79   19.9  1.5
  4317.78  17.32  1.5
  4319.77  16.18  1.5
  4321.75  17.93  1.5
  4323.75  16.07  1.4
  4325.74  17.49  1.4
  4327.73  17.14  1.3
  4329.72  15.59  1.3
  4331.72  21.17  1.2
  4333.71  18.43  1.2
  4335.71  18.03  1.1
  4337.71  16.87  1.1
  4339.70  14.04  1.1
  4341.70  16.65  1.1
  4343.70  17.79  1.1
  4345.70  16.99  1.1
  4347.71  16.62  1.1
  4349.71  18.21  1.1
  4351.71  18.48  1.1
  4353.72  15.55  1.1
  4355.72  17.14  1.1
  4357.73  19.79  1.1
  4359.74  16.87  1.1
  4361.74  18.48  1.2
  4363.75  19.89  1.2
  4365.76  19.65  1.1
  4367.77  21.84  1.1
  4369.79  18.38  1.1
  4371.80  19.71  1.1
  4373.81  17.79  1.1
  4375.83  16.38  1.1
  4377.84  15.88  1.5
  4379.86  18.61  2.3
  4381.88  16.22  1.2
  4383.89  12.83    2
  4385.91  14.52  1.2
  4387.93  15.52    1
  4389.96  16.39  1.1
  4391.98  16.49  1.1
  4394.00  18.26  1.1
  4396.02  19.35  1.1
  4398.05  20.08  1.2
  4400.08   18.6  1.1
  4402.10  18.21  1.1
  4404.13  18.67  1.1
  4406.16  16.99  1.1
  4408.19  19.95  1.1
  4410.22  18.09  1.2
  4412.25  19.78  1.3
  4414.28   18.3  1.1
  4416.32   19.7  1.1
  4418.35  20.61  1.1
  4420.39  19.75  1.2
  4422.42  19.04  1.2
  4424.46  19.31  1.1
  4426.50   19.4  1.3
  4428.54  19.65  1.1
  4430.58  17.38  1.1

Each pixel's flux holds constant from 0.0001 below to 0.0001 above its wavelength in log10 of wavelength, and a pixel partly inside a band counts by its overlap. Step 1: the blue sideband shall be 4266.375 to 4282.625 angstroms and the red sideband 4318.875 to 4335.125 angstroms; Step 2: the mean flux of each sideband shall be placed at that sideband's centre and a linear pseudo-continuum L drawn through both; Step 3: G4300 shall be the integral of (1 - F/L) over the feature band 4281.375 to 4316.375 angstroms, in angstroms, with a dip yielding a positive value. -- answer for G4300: 5.2 angstroms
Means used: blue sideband 16.6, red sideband 17.5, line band 14.5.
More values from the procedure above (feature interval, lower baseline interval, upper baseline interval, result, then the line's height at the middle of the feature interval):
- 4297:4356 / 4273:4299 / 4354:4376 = 3.4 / 17.1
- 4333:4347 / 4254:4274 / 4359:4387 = 0.5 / 17.5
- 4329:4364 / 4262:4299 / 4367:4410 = -1.1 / 17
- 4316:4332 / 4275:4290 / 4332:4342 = -0.5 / 16.8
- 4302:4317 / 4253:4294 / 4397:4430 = 2.4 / 17.1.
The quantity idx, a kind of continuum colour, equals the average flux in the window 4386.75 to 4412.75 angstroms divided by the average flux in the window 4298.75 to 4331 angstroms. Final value 1.18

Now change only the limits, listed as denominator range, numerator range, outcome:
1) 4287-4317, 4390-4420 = 1.30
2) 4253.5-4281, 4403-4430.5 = 1.13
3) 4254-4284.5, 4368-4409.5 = 1.04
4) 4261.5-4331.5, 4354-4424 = 1.15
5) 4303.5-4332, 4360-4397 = 1.10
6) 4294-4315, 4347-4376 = 1.35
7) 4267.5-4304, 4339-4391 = 1.14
